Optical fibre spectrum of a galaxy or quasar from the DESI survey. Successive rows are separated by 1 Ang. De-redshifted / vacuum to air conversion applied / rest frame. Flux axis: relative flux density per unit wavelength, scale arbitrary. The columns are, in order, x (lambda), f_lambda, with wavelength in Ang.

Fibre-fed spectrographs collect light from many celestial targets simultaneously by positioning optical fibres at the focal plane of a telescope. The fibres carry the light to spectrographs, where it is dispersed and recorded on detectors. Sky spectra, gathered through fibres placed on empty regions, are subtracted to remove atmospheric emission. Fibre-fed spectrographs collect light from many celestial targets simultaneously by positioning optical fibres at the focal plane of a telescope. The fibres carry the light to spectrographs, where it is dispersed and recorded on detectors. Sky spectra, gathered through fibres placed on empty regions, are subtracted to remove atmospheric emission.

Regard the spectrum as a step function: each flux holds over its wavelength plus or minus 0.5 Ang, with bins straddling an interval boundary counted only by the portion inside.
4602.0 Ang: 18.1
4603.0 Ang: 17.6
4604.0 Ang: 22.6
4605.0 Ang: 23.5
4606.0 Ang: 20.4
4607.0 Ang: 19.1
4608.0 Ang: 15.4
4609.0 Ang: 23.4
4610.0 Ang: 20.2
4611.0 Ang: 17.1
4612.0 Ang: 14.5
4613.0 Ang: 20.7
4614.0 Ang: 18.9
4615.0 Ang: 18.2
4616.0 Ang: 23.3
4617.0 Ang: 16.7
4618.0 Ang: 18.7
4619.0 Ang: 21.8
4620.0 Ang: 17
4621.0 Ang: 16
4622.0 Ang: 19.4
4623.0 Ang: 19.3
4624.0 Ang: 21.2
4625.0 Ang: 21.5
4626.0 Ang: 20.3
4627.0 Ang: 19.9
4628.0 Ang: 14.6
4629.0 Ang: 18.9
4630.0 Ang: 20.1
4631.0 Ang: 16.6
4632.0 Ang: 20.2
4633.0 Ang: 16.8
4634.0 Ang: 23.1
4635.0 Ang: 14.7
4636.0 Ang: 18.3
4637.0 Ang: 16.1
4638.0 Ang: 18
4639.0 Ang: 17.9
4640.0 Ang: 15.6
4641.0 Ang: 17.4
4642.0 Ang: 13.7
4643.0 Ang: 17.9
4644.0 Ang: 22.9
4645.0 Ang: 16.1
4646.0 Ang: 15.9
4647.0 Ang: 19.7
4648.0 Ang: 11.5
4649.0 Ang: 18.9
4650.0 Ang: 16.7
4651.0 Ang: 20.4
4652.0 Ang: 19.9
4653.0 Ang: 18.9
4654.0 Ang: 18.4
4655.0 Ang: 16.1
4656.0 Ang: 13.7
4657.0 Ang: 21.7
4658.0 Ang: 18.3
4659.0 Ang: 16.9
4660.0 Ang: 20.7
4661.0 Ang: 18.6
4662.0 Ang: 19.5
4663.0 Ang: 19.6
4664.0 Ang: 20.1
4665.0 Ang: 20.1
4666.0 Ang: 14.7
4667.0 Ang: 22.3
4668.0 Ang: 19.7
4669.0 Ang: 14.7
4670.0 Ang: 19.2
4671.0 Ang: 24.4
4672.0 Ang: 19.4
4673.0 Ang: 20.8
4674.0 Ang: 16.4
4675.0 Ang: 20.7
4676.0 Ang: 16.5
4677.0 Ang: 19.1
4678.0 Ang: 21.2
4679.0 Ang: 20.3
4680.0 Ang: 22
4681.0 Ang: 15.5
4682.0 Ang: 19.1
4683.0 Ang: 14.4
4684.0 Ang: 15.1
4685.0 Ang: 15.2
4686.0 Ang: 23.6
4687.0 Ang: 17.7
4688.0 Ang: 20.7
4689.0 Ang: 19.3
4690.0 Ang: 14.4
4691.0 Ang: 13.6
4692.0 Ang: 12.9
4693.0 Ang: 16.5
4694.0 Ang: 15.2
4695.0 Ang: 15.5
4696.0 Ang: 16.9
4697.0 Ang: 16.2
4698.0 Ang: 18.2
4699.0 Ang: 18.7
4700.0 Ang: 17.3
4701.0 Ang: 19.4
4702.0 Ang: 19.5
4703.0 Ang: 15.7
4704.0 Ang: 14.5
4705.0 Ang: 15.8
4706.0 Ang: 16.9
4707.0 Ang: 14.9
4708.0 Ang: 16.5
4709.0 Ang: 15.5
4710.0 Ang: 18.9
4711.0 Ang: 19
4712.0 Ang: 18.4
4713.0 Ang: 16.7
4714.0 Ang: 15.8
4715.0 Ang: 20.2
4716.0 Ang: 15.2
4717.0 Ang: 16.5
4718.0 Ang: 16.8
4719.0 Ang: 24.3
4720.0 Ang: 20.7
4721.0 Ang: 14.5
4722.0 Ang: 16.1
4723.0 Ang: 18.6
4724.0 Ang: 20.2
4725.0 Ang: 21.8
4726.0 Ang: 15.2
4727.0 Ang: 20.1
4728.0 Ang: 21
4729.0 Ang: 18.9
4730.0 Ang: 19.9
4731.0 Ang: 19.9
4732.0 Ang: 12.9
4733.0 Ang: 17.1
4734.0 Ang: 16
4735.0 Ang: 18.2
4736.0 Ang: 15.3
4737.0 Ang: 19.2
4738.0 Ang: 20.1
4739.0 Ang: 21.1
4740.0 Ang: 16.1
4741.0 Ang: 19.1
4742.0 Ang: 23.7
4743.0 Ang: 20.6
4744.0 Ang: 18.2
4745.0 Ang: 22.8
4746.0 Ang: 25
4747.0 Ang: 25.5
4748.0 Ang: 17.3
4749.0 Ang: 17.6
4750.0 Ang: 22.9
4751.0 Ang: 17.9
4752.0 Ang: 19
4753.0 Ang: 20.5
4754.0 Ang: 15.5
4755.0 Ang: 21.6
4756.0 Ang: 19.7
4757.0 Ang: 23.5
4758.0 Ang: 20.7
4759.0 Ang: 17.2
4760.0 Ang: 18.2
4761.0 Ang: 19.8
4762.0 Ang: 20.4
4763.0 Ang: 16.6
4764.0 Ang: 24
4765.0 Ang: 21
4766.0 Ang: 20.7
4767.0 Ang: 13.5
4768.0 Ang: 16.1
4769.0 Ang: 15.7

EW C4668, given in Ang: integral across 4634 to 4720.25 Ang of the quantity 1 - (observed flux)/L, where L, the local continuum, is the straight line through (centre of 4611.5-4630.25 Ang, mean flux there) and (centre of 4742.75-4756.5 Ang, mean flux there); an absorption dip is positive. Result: 7.5 Ang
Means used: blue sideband 19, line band 17.8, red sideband 20.3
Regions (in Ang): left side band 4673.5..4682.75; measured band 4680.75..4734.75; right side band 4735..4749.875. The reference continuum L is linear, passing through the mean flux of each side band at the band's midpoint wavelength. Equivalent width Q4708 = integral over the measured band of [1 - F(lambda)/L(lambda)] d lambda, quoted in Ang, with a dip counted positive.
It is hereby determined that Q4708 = 5.6 Ang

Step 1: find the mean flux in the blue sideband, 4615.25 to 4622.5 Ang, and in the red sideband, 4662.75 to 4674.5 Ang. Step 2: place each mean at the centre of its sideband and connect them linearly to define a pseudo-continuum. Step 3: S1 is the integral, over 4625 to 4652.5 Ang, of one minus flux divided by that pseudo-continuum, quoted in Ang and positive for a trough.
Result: 1.7 Ang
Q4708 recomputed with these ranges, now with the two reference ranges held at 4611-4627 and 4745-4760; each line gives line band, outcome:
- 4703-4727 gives 2.92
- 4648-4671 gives 1.08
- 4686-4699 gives 1.96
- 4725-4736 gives 1.16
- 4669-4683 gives 0.28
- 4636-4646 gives 1.06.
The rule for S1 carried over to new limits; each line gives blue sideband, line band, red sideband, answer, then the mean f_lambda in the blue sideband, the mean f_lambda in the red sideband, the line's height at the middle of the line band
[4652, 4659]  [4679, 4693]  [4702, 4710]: -0.4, 17.9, 16.1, 16.8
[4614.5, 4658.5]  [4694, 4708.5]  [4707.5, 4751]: 1.4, 18.2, 18.8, 18.6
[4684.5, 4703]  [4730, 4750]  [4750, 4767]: -0.4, 17.2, 19.7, 19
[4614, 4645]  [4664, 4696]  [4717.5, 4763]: 1.3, 18.5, 19.3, 18.9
